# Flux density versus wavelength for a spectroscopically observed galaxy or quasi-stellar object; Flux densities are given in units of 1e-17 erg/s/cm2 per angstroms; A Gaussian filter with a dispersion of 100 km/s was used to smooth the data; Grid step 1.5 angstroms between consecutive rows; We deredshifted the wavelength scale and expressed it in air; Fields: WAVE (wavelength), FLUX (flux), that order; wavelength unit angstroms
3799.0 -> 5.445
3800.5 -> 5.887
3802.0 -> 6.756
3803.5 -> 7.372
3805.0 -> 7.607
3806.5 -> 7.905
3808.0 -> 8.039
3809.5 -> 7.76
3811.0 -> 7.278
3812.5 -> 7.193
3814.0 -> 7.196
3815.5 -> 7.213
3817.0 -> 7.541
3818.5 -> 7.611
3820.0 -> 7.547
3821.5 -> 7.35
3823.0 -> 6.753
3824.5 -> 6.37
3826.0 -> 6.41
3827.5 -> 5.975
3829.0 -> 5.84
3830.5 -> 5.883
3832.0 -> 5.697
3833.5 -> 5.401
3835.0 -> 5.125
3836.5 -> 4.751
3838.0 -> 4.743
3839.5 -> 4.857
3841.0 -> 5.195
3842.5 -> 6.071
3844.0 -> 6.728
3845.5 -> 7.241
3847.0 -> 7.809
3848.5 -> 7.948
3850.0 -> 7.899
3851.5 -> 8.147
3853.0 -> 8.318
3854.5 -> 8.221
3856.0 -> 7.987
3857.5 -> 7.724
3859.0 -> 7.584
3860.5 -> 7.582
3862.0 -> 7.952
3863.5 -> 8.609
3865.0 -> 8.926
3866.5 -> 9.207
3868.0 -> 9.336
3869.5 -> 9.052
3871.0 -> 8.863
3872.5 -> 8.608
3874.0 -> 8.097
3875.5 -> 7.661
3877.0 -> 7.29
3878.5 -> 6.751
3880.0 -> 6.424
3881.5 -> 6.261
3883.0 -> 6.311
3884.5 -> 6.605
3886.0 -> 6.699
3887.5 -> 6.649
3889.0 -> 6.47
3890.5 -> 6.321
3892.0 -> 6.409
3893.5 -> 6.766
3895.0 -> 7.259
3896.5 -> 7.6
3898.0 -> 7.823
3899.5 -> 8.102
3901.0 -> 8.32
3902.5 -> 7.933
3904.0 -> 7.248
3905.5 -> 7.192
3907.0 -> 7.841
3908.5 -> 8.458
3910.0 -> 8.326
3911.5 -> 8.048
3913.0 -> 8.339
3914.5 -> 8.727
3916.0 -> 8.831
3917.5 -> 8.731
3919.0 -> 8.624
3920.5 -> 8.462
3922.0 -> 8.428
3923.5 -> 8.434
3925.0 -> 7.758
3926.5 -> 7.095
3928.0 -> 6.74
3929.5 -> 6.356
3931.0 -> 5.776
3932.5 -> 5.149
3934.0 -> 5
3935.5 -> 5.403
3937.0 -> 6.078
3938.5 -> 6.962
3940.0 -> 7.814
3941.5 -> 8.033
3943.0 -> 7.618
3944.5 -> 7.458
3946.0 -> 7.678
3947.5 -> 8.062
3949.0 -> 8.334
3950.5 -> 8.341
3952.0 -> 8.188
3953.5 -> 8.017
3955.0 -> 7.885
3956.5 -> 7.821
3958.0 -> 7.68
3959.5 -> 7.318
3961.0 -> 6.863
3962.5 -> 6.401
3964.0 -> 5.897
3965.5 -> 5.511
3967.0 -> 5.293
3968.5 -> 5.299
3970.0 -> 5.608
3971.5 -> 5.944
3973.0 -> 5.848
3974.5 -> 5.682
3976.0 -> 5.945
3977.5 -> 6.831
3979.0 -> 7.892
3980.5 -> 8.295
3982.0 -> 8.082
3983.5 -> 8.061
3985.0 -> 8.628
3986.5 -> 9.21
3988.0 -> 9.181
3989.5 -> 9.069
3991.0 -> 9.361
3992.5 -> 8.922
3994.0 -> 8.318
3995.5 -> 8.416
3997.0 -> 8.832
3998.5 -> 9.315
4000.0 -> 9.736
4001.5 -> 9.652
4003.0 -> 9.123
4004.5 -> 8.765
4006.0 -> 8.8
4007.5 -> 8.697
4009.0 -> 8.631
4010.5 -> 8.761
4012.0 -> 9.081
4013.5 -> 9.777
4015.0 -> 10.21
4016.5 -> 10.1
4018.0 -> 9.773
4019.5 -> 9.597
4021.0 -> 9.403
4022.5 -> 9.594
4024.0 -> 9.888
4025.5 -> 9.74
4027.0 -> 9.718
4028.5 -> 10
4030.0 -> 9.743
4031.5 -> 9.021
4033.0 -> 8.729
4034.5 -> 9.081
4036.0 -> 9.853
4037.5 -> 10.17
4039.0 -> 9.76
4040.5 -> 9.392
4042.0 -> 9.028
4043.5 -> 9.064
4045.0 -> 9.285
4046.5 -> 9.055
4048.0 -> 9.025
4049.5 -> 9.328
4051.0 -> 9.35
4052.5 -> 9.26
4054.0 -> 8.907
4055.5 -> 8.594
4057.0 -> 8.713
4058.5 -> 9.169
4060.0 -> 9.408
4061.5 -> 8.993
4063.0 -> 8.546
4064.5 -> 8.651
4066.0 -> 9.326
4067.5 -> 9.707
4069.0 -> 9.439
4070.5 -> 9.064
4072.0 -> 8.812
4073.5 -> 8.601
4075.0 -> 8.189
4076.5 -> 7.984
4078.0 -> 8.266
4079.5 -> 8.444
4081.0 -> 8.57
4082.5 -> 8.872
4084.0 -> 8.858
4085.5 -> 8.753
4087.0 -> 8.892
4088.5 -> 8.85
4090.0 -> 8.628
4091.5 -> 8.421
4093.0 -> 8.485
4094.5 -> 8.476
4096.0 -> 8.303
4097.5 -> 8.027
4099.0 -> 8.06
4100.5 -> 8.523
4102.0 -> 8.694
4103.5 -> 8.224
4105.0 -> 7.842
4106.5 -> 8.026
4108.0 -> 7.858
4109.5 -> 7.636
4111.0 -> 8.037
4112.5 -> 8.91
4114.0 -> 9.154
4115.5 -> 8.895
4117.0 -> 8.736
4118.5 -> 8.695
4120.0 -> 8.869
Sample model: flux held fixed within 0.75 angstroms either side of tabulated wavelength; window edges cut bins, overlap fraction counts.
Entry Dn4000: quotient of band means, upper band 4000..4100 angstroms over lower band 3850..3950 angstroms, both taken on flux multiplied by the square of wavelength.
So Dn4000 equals 1.29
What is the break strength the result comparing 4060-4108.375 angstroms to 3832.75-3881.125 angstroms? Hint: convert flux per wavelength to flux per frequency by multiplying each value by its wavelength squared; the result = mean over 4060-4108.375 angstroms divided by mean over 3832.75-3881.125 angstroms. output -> 1.31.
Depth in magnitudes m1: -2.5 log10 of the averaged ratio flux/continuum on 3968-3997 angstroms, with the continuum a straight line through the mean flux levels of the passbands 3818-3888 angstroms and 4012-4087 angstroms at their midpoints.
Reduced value 0.11 mag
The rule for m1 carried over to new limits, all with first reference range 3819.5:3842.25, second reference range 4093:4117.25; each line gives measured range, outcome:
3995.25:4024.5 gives -0.24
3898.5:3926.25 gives -0.24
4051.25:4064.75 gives -0.13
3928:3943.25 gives 0.07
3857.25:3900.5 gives -0.20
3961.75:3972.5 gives 0.23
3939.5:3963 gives -0.12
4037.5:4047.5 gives -0.20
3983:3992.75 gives -0.22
